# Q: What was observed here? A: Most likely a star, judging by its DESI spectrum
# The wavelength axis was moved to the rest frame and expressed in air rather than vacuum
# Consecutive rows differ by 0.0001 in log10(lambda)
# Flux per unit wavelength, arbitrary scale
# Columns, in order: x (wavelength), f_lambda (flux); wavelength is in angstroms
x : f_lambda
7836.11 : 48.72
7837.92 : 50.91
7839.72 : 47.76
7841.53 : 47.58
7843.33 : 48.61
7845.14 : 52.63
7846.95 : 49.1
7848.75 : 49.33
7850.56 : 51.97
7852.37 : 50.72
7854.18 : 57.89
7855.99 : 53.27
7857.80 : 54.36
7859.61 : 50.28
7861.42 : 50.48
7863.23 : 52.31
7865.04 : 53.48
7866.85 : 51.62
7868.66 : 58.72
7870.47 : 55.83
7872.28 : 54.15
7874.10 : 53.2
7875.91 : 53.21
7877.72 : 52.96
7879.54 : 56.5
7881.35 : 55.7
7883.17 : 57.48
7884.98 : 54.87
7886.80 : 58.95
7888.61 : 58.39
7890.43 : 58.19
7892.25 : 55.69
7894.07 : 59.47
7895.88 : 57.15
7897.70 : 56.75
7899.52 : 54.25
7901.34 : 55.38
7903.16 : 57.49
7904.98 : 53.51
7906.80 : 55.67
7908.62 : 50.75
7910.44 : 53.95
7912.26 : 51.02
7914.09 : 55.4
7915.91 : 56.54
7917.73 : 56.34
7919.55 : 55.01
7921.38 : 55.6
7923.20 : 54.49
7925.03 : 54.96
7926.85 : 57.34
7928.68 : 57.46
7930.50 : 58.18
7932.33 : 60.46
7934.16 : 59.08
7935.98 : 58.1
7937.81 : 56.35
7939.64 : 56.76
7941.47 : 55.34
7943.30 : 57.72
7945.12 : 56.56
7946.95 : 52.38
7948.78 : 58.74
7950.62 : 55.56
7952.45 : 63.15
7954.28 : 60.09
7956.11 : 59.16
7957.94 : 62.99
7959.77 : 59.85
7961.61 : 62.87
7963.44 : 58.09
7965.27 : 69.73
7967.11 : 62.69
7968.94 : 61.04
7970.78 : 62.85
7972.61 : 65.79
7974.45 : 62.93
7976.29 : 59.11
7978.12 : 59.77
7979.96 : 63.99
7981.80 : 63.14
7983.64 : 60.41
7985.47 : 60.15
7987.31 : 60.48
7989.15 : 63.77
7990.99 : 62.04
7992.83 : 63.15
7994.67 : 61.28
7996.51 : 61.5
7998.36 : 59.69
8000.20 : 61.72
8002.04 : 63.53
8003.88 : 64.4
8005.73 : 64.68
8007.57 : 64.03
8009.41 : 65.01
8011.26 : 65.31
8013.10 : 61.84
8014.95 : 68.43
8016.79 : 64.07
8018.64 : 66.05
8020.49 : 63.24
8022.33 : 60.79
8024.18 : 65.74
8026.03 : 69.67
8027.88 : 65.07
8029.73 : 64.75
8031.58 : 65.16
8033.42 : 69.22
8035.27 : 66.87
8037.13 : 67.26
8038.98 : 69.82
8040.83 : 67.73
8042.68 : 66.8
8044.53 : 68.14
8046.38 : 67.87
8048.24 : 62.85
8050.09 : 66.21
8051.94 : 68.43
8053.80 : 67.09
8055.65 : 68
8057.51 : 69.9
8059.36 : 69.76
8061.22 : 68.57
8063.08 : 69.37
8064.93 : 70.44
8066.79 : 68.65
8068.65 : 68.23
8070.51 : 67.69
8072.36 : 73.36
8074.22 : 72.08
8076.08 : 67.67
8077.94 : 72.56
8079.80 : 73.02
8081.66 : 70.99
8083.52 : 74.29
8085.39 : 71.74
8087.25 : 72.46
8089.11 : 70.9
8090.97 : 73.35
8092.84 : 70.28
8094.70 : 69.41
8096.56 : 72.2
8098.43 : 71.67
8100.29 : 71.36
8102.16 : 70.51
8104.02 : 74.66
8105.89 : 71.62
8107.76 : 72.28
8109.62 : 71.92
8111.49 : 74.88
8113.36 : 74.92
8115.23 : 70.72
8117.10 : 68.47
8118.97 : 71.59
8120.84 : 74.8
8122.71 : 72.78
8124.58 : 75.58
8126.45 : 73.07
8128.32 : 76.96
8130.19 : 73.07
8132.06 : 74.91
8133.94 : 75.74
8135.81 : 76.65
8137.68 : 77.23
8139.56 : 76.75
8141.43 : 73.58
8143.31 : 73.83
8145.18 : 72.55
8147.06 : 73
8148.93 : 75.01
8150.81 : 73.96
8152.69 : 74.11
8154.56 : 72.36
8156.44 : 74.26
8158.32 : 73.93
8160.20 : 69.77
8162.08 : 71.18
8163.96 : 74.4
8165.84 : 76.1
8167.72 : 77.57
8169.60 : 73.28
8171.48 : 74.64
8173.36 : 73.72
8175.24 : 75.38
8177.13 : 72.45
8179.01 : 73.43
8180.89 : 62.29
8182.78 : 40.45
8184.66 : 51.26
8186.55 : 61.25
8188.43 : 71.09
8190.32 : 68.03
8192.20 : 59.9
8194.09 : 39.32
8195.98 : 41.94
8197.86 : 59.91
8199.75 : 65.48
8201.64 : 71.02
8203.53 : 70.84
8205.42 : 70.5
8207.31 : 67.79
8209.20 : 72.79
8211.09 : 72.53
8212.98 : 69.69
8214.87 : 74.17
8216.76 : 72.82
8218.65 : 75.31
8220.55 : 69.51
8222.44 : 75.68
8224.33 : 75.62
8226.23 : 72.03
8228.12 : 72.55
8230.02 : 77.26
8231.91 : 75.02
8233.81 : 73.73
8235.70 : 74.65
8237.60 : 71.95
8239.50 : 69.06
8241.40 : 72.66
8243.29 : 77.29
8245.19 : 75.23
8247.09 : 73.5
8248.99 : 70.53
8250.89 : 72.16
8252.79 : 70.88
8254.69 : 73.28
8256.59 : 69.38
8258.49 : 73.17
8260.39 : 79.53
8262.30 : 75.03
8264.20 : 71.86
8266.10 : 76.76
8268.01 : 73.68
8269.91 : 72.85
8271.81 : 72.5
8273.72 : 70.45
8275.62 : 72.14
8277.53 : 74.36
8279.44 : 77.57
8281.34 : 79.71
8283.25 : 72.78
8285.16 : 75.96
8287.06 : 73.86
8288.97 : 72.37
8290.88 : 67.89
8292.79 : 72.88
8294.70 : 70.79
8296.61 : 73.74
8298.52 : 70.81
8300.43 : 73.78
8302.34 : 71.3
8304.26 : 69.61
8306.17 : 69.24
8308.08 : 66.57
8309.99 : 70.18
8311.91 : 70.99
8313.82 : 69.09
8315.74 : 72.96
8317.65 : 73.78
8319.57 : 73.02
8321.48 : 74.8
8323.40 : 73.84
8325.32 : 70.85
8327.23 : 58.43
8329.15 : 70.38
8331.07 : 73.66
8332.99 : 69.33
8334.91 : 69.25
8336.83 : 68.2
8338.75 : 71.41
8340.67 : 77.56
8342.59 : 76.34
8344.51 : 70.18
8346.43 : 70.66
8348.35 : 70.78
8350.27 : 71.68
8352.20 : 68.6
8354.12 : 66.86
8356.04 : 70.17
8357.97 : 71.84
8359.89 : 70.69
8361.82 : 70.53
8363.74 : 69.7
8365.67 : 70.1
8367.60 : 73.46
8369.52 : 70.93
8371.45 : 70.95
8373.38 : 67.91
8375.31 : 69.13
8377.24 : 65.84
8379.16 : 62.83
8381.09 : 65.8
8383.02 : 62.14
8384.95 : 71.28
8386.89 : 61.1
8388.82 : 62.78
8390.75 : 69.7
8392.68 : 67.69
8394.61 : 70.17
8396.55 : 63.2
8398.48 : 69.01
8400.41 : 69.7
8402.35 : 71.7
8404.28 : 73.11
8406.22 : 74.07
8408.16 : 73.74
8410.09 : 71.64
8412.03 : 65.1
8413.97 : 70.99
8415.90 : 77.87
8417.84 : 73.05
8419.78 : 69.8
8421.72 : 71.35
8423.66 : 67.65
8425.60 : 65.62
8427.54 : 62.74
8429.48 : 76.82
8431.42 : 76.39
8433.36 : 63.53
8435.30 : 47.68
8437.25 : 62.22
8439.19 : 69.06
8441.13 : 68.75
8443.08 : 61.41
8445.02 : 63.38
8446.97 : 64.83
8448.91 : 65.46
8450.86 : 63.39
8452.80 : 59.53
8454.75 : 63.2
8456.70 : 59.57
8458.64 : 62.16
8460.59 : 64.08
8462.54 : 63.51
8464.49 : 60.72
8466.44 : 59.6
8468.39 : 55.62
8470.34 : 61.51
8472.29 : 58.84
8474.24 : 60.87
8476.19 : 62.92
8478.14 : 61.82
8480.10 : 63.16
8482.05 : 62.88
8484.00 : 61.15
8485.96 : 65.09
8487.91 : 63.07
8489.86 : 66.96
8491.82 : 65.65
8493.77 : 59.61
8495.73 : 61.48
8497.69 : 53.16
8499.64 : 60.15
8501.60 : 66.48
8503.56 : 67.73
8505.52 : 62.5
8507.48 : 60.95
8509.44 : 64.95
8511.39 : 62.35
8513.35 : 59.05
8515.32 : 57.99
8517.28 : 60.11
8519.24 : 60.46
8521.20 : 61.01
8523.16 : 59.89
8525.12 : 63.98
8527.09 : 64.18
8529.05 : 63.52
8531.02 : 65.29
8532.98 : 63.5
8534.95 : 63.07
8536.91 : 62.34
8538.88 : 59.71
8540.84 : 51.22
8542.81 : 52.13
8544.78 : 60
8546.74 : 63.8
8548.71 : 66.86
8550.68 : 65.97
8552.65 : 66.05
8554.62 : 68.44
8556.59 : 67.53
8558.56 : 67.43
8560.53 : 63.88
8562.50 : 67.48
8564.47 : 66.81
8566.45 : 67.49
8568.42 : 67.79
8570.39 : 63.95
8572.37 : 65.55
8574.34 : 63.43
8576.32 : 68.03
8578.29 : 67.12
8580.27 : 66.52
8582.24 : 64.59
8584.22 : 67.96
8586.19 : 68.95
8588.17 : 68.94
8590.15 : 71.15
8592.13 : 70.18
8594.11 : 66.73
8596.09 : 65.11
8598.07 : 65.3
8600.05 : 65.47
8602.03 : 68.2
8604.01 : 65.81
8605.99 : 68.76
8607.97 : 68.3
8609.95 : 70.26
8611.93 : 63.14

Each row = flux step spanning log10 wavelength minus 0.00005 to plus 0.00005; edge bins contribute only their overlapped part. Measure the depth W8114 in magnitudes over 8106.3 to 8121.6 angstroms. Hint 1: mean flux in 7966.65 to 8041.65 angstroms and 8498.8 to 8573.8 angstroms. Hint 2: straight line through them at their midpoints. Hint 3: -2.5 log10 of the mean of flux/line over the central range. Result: -0.14 mag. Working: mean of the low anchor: 63.9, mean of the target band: 72.4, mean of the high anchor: 63.2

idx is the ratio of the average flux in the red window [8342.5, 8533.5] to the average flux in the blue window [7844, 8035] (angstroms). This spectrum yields 1.12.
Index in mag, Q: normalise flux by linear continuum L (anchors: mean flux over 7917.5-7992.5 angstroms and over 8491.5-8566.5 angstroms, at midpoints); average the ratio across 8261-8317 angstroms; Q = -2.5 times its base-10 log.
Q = -0.18 mag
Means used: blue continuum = 59.6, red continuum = 62.6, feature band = 72.5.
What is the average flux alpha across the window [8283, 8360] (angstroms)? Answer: 71.1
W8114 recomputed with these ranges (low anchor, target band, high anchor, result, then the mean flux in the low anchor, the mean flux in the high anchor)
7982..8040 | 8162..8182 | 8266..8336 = -0.069 mag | 64.2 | 71.9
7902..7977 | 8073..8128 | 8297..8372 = -0.143 mag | 58.1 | 70.9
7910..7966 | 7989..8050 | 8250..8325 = -0.064 mag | 57.7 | 72.7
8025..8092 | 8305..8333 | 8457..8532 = -0.092 mag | 69.1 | 61.9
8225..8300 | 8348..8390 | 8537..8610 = 0.037 mag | 73.4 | 65.7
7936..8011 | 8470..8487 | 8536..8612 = 0.049 mag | 61.1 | 65.6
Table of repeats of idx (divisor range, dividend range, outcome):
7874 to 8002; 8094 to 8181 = 1.26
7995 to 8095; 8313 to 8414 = 1.03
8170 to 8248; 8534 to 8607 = 0.95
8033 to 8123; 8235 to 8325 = 1.03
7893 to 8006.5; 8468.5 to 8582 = 1.07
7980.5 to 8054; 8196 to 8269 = 1.12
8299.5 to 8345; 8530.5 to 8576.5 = 0.90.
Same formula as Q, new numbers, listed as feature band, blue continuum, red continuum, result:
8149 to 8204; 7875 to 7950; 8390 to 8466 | -0.092 mag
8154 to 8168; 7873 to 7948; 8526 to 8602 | -0.230 mag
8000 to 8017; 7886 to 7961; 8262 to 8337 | -0.073 mag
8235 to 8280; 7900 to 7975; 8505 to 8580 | -0.203 mag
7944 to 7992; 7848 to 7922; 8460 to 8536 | -0.099 mag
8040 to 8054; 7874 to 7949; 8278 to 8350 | -0.094 mag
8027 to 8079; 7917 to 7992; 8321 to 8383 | -0.102 mag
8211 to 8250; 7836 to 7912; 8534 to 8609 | -0.223 mag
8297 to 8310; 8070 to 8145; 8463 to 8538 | -0.047 mag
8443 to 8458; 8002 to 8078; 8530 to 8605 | 0.050 mag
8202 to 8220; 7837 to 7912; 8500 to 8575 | -0.219 mag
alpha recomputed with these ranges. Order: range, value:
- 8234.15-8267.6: 73.4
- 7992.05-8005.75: 62.3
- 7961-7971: 62.9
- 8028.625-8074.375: 68.1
